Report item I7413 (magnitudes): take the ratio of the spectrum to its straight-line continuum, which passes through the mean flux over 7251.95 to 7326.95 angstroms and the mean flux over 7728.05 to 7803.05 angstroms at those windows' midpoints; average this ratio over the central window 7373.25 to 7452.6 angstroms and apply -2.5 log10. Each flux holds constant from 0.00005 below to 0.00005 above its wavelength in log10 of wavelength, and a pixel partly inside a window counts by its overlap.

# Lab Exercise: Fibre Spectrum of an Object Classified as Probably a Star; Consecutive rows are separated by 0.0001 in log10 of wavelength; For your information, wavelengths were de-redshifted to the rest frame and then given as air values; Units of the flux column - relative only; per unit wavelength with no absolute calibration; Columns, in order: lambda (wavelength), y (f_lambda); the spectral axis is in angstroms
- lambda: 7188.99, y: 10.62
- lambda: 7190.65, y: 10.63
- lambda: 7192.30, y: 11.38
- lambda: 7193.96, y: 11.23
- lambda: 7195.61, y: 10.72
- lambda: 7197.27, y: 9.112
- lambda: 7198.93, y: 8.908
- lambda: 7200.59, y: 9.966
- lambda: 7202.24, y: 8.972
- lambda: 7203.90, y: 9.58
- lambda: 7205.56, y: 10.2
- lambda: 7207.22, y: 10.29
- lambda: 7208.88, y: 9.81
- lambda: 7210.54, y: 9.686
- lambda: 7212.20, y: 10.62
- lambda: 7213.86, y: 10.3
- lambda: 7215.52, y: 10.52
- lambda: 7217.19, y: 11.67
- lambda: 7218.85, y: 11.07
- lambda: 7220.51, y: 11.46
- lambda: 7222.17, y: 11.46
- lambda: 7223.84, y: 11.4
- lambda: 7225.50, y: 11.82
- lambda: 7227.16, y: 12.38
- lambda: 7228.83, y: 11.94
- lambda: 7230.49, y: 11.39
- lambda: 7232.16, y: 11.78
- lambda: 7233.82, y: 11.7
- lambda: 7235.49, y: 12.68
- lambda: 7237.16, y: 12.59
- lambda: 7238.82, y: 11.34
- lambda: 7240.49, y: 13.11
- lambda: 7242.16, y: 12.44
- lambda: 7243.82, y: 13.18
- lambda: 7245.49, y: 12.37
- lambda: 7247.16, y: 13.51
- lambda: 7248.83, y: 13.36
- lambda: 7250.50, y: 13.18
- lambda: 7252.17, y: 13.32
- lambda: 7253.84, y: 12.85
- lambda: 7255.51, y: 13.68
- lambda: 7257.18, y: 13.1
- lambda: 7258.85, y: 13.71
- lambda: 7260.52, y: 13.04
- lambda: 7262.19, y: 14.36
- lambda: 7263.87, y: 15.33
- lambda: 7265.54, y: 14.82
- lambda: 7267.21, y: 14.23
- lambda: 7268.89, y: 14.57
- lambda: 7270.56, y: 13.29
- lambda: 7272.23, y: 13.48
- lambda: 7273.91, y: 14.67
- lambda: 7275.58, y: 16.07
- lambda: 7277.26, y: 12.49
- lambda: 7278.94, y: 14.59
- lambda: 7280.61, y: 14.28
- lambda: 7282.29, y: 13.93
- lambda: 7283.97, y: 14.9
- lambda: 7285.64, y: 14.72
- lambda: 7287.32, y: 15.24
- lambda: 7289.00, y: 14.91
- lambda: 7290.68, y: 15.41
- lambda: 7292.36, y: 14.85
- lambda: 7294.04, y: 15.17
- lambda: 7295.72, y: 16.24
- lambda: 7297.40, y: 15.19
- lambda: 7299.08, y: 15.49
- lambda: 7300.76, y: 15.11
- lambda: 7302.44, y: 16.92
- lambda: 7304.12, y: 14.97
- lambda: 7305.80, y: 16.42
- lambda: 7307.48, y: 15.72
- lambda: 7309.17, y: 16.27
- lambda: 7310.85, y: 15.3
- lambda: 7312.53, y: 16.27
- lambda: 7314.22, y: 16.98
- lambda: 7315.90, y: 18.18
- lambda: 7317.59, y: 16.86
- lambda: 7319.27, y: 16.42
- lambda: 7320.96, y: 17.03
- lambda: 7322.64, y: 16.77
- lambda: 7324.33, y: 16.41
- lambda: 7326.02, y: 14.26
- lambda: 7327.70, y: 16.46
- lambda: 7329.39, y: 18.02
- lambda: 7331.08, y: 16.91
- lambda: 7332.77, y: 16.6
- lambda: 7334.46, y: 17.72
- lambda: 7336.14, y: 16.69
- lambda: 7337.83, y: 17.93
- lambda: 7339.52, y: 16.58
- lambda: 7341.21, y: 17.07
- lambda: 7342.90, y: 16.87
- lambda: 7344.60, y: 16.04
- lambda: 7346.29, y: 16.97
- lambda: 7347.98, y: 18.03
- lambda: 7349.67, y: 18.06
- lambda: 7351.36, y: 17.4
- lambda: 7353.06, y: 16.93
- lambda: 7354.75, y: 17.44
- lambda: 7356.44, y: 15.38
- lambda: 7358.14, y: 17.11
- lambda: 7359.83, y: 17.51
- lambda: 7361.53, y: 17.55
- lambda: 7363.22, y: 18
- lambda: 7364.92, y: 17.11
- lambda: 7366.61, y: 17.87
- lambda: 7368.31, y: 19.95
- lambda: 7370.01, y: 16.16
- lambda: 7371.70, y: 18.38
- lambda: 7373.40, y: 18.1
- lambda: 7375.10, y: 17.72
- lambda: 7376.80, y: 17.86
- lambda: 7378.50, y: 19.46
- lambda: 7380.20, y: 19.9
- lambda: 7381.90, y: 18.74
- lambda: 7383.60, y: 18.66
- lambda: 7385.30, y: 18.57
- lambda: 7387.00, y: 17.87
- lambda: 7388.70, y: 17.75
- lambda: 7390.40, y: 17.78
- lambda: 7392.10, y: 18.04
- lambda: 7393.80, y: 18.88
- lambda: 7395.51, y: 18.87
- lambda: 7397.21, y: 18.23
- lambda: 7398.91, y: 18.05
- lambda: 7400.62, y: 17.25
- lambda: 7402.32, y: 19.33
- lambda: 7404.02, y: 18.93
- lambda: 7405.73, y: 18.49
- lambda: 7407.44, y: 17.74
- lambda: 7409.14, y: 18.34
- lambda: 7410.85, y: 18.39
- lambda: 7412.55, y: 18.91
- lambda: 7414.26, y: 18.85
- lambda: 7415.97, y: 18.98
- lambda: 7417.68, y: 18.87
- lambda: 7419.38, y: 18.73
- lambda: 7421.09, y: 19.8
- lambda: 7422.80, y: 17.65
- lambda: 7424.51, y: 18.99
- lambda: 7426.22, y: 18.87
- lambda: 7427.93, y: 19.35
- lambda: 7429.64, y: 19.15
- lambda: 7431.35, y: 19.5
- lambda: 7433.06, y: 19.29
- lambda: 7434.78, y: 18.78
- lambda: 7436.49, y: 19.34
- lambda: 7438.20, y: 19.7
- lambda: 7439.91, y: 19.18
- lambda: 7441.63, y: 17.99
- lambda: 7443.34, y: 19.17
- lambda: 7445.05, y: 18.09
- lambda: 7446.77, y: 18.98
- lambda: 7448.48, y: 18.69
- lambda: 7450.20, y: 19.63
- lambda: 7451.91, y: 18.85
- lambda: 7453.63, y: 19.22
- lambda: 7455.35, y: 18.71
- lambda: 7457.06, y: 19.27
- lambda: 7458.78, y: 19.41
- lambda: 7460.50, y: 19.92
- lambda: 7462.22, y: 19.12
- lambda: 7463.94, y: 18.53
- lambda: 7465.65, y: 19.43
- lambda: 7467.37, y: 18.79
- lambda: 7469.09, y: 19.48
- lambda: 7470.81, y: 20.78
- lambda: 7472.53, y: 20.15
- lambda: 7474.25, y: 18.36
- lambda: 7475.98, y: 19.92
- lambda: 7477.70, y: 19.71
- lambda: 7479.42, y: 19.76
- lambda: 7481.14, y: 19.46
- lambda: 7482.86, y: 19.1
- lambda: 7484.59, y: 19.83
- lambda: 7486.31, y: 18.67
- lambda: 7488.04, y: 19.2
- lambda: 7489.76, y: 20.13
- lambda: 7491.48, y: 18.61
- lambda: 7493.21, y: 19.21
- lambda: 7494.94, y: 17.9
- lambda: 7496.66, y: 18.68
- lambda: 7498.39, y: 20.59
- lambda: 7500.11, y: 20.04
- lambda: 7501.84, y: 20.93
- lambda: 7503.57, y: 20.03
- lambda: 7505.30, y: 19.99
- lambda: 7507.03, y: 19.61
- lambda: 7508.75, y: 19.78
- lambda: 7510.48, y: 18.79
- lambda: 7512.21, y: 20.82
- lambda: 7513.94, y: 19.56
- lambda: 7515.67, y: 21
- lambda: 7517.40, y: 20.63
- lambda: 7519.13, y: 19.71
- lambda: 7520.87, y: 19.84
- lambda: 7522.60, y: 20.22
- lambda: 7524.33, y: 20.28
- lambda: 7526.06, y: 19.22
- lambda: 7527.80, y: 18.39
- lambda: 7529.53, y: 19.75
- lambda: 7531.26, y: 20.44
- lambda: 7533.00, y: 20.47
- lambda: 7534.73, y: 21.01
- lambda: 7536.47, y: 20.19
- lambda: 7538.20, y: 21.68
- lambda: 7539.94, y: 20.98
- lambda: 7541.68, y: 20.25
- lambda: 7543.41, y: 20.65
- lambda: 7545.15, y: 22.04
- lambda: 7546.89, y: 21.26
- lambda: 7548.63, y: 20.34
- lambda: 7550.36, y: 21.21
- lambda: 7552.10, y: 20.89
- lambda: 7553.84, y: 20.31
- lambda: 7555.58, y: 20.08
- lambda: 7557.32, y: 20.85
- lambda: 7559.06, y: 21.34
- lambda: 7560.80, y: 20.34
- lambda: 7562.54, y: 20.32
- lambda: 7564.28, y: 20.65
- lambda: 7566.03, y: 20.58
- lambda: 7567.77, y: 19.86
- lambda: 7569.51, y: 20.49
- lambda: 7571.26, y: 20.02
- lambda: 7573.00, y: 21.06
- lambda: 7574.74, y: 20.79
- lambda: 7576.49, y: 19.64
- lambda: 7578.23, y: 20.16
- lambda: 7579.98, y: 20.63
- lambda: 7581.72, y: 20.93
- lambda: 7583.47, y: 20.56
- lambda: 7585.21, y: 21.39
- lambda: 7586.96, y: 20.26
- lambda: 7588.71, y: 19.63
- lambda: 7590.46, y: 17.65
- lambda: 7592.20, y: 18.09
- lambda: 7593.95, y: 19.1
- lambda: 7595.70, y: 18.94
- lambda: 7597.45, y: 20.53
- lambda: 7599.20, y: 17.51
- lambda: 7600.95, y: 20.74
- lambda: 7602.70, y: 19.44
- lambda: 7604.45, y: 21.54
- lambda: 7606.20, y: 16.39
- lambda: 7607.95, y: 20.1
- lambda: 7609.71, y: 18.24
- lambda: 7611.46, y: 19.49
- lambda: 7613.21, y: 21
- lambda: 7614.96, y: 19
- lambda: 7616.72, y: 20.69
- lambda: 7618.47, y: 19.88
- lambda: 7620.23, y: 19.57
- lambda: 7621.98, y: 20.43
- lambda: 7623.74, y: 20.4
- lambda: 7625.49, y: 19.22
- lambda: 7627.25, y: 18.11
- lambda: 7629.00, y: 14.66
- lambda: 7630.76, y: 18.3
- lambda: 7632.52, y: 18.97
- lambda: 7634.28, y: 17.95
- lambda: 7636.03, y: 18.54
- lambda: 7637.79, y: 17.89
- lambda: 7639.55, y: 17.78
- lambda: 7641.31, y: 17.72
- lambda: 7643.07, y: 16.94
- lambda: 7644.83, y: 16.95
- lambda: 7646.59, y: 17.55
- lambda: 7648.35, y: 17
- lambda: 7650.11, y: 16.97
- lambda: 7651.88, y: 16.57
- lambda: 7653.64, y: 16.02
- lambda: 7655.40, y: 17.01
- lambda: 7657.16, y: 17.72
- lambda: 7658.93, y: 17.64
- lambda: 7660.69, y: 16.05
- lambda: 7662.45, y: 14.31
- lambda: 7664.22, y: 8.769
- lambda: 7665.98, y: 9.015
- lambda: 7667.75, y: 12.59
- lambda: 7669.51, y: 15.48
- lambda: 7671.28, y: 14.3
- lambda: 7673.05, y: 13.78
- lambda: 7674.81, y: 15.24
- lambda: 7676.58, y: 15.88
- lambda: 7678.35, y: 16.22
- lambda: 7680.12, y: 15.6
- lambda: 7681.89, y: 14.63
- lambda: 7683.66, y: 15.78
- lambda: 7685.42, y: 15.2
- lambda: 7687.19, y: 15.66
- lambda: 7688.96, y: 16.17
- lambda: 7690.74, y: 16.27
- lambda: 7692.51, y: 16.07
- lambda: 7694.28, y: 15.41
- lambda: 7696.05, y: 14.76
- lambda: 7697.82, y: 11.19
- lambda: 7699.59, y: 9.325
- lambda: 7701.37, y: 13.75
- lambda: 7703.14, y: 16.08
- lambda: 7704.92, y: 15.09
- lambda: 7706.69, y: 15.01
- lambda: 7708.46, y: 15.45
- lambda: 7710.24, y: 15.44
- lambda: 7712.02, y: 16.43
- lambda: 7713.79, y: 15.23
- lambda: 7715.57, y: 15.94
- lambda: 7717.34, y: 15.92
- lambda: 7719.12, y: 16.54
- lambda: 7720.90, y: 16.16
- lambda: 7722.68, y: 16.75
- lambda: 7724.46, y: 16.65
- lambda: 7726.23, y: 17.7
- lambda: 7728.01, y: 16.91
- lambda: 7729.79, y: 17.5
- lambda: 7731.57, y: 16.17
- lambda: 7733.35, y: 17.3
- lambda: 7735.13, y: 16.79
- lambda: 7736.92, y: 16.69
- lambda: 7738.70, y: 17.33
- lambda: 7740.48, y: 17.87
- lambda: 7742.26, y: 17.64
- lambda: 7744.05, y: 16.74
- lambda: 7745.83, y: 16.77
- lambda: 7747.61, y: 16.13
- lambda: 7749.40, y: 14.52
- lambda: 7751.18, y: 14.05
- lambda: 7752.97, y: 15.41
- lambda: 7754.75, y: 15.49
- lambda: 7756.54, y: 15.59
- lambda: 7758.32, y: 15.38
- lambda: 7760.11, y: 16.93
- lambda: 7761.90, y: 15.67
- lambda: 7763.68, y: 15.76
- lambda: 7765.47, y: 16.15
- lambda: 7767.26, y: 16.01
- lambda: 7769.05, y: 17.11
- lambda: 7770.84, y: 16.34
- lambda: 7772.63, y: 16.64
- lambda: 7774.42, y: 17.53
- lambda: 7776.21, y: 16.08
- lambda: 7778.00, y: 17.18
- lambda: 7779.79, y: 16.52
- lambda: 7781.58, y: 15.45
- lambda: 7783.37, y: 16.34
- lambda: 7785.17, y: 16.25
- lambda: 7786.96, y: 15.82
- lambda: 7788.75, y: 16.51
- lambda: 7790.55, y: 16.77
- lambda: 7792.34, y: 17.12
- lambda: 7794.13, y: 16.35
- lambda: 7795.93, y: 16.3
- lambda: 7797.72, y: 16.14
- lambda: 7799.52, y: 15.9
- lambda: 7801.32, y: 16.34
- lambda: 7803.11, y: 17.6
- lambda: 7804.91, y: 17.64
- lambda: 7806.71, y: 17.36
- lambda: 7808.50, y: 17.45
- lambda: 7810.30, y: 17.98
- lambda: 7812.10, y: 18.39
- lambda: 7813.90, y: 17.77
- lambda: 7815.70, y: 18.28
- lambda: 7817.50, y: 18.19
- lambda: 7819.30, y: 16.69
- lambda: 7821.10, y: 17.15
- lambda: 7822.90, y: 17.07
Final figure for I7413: -0.21 mag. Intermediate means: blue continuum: 15.1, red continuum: 16.4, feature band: 18.7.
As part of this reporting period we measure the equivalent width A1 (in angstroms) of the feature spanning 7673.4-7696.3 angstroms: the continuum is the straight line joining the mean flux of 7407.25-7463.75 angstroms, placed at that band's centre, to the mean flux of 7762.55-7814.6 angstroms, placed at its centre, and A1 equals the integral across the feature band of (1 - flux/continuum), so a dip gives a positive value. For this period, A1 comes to 2.4 angstroms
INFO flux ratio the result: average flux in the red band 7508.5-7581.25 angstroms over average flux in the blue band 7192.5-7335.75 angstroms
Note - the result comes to 1.49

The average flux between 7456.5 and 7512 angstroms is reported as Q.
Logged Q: 19.5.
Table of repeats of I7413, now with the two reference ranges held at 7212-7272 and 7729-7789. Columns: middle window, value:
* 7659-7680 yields 0.12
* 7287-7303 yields -0.19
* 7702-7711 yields 0.04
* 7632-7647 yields -0.15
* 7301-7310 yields -0.22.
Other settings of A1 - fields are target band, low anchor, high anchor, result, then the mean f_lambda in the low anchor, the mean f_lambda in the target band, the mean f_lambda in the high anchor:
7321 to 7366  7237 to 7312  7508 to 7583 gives -3.2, 14.3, 17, 20.4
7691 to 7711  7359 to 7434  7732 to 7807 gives 2.9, 18.5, 14.4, 16.4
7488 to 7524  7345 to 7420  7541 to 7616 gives -0.8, 18.1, 19.8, 20.1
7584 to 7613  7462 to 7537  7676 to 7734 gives -2.7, 19.7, 19.4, 15.6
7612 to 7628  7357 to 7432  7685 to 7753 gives -3.1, 18.4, 19.8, 15.8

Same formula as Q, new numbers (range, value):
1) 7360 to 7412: 18.3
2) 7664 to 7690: 14.4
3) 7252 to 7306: 14.6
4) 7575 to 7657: 18.8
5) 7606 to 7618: 19.5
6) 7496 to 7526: 20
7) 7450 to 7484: 19.4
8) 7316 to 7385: 17.4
